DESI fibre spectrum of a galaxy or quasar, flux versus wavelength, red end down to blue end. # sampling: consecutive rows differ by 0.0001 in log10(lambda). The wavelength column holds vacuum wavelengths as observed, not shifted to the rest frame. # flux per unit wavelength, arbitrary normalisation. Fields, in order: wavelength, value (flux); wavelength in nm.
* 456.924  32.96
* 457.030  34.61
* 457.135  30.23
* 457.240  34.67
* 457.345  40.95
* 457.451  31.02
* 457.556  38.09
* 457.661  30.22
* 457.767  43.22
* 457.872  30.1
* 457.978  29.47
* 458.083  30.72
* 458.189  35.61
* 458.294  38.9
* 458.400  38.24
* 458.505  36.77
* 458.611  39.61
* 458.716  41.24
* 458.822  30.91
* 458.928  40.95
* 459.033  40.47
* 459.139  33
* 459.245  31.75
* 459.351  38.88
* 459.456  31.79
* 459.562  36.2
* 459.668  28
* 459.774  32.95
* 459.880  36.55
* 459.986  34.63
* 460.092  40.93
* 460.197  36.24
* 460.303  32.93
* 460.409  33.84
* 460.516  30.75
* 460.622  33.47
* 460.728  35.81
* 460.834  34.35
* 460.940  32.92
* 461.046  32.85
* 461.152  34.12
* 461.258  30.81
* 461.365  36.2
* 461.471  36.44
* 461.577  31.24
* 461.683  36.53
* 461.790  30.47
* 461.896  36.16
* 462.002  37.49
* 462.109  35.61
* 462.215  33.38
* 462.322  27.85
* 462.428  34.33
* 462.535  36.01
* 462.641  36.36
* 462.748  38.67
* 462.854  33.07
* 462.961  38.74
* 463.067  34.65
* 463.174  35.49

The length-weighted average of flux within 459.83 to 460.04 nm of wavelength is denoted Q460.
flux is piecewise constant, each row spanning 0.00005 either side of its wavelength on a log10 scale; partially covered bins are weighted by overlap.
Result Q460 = 35.6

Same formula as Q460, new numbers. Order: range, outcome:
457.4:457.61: 34.7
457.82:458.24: 31.4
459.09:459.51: 33.9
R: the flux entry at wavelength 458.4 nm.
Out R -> 38.24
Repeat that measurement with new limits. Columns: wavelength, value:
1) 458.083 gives 30.72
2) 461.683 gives 36.53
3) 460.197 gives 36.24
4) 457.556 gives 38.09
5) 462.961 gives 38.74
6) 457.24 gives 34.67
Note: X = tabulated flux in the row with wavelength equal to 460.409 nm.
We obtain 33.84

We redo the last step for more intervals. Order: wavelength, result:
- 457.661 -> 30.22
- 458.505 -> 36.77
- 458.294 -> 38.9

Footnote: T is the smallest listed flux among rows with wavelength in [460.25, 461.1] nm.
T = 30.75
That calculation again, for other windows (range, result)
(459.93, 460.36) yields 32.93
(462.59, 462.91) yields 33.07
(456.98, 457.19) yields 30.23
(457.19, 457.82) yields 30.22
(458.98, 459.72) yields 28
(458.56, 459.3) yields 30.91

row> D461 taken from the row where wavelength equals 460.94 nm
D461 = 32.92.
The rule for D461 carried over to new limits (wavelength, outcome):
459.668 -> 28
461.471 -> 36.44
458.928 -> 40.95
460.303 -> 32.93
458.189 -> 35.61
